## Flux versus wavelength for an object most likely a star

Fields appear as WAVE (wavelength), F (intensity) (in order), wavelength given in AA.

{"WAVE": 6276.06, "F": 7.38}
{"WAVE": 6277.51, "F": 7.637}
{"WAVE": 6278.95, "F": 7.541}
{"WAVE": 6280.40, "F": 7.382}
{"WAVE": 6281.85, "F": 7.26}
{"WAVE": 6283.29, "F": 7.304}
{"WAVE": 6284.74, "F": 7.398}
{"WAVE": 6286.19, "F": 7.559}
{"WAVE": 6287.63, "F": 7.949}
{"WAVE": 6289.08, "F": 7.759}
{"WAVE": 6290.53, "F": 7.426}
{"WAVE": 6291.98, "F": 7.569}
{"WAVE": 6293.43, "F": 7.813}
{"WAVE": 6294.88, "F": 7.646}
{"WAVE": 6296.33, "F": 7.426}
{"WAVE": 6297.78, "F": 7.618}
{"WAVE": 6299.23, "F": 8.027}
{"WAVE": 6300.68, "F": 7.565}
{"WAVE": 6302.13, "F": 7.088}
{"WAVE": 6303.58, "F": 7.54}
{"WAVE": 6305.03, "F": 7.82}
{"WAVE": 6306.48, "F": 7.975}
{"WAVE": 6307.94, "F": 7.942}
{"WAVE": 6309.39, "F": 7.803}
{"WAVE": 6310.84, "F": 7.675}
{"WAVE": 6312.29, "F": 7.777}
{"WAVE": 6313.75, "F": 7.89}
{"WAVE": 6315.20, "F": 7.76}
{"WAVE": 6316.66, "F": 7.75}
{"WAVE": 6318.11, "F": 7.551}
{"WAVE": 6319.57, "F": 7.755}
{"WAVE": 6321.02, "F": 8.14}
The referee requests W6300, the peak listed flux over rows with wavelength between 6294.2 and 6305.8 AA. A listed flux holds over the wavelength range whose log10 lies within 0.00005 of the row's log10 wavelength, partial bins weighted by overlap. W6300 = 8.027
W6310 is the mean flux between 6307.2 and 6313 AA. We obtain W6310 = 7.8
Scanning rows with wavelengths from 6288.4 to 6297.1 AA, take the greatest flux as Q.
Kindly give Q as 7.813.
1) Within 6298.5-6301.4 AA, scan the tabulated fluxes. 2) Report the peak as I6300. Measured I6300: 8.027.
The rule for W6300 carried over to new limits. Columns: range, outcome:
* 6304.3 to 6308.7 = 7.975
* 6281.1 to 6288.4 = 7.949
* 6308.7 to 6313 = 7.803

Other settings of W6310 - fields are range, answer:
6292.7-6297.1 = 7.62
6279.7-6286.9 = 7.38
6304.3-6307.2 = 7.91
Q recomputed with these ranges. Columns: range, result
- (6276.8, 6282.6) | 7.637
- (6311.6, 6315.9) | 7.89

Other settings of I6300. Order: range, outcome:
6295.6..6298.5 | 7.618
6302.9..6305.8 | 7.82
